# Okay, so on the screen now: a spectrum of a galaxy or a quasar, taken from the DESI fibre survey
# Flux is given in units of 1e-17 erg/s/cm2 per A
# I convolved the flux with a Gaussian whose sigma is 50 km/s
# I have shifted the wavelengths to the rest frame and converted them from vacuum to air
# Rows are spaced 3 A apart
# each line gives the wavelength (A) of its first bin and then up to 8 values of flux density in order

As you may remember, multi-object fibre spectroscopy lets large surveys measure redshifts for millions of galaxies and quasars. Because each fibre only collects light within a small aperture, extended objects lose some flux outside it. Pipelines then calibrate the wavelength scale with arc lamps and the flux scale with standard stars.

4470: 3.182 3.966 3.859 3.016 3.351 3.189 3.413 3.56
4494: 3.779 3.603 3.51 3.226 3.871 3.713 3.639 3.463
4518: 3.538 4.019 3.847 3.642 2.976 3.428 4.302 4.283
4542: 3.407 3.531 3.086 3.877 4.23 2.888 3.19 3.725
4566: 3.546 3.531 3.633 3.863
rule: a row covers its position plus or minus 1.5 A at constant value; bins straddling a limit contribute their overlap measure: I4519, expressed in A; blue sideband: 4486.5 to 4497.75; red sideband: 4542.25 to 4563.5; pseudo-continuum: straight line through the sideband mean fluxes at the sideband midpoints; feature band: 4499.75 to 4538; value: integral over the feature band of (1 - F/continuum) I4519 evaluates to -1.1 A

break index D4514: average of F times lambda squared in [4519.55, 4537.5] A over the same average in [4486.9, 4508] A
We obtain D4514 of 1.05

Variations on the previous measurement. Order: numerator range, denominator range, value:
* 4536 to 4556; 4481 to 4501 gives 1.10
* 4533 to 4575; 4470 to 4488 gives 1.09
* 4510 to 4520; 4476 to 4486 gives 1.11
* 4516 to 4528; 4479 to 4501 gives 1.10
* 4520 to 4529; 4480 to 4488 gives 1.17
